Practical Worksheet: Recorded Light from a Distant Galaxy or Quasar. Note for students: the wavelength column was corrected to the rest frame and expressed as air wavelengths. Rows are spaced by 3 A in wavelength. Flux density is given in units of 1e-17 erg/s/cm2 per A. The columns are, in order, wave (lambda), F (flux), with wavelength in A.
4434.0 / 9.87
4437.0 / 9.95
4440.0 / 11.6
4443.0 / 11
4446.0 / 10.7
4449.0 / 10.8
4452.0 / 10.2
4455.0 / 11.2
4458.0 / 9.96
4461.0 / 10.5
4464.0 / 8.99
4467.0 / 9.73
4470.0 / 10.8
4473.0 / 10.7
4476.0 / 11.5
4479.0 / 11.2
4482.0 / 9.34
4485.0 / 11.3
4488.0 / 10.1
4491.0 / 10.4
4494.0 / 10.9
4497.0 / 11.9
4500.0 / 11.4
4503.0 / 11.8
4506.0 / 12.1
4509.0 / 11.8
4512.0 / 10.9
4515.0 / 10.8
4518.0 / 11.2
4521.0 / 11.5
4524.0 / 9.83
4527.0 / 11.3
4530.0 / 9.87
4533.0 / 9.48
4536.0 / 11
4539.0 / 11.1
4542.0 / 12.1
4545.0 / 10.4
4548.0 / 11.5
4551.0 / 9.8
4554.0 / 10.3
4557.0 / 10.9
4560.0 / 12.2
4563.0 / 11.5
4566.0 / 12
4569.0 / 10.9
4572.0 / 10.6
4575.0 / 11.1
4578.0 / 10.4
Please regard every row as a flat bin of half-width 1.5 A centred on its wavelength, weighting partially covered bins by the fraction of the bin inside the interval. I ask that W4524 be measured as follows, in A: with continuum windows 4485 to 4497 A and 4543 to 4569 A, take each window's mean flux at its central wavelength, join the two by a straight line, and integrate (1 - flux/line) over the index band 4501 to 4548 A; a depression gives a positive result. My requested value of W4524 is -0.5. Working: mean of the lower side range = 10.8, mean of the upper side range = 11.1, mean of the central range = 11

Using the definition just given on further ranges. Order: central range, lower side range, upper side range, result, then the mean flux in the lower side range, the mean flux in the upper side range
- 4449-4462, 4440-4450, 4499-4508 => 0.70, 10.9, 11.8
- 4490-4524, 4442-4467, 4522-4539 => -2.92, 10.4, 10.4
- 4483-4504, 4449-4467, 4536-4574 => -1.06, 10.2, 11.1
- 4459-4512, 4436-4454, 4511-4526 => -0.17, 10.7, 10.9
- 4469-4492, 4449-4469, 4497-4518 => 0.15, 10.2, 11.5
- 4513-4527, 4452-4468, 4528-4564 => -0.35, 10.1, 10.8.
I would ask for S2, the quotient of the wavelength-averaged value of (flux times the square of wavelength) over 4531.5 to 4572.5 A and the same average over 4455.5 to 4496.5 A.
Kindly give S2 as 1.09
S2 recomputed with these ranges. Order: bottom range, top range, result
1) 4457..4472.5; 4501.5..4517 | 1.16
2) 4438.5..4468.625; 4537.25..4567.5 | 1.12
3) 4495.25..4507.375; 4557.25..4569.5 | 1.02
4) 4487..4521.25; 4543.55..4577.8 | 1.00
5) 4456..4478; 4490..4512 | 1.12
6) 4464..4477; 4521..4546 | 1.05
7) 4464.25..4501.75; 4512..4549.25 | 1.03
